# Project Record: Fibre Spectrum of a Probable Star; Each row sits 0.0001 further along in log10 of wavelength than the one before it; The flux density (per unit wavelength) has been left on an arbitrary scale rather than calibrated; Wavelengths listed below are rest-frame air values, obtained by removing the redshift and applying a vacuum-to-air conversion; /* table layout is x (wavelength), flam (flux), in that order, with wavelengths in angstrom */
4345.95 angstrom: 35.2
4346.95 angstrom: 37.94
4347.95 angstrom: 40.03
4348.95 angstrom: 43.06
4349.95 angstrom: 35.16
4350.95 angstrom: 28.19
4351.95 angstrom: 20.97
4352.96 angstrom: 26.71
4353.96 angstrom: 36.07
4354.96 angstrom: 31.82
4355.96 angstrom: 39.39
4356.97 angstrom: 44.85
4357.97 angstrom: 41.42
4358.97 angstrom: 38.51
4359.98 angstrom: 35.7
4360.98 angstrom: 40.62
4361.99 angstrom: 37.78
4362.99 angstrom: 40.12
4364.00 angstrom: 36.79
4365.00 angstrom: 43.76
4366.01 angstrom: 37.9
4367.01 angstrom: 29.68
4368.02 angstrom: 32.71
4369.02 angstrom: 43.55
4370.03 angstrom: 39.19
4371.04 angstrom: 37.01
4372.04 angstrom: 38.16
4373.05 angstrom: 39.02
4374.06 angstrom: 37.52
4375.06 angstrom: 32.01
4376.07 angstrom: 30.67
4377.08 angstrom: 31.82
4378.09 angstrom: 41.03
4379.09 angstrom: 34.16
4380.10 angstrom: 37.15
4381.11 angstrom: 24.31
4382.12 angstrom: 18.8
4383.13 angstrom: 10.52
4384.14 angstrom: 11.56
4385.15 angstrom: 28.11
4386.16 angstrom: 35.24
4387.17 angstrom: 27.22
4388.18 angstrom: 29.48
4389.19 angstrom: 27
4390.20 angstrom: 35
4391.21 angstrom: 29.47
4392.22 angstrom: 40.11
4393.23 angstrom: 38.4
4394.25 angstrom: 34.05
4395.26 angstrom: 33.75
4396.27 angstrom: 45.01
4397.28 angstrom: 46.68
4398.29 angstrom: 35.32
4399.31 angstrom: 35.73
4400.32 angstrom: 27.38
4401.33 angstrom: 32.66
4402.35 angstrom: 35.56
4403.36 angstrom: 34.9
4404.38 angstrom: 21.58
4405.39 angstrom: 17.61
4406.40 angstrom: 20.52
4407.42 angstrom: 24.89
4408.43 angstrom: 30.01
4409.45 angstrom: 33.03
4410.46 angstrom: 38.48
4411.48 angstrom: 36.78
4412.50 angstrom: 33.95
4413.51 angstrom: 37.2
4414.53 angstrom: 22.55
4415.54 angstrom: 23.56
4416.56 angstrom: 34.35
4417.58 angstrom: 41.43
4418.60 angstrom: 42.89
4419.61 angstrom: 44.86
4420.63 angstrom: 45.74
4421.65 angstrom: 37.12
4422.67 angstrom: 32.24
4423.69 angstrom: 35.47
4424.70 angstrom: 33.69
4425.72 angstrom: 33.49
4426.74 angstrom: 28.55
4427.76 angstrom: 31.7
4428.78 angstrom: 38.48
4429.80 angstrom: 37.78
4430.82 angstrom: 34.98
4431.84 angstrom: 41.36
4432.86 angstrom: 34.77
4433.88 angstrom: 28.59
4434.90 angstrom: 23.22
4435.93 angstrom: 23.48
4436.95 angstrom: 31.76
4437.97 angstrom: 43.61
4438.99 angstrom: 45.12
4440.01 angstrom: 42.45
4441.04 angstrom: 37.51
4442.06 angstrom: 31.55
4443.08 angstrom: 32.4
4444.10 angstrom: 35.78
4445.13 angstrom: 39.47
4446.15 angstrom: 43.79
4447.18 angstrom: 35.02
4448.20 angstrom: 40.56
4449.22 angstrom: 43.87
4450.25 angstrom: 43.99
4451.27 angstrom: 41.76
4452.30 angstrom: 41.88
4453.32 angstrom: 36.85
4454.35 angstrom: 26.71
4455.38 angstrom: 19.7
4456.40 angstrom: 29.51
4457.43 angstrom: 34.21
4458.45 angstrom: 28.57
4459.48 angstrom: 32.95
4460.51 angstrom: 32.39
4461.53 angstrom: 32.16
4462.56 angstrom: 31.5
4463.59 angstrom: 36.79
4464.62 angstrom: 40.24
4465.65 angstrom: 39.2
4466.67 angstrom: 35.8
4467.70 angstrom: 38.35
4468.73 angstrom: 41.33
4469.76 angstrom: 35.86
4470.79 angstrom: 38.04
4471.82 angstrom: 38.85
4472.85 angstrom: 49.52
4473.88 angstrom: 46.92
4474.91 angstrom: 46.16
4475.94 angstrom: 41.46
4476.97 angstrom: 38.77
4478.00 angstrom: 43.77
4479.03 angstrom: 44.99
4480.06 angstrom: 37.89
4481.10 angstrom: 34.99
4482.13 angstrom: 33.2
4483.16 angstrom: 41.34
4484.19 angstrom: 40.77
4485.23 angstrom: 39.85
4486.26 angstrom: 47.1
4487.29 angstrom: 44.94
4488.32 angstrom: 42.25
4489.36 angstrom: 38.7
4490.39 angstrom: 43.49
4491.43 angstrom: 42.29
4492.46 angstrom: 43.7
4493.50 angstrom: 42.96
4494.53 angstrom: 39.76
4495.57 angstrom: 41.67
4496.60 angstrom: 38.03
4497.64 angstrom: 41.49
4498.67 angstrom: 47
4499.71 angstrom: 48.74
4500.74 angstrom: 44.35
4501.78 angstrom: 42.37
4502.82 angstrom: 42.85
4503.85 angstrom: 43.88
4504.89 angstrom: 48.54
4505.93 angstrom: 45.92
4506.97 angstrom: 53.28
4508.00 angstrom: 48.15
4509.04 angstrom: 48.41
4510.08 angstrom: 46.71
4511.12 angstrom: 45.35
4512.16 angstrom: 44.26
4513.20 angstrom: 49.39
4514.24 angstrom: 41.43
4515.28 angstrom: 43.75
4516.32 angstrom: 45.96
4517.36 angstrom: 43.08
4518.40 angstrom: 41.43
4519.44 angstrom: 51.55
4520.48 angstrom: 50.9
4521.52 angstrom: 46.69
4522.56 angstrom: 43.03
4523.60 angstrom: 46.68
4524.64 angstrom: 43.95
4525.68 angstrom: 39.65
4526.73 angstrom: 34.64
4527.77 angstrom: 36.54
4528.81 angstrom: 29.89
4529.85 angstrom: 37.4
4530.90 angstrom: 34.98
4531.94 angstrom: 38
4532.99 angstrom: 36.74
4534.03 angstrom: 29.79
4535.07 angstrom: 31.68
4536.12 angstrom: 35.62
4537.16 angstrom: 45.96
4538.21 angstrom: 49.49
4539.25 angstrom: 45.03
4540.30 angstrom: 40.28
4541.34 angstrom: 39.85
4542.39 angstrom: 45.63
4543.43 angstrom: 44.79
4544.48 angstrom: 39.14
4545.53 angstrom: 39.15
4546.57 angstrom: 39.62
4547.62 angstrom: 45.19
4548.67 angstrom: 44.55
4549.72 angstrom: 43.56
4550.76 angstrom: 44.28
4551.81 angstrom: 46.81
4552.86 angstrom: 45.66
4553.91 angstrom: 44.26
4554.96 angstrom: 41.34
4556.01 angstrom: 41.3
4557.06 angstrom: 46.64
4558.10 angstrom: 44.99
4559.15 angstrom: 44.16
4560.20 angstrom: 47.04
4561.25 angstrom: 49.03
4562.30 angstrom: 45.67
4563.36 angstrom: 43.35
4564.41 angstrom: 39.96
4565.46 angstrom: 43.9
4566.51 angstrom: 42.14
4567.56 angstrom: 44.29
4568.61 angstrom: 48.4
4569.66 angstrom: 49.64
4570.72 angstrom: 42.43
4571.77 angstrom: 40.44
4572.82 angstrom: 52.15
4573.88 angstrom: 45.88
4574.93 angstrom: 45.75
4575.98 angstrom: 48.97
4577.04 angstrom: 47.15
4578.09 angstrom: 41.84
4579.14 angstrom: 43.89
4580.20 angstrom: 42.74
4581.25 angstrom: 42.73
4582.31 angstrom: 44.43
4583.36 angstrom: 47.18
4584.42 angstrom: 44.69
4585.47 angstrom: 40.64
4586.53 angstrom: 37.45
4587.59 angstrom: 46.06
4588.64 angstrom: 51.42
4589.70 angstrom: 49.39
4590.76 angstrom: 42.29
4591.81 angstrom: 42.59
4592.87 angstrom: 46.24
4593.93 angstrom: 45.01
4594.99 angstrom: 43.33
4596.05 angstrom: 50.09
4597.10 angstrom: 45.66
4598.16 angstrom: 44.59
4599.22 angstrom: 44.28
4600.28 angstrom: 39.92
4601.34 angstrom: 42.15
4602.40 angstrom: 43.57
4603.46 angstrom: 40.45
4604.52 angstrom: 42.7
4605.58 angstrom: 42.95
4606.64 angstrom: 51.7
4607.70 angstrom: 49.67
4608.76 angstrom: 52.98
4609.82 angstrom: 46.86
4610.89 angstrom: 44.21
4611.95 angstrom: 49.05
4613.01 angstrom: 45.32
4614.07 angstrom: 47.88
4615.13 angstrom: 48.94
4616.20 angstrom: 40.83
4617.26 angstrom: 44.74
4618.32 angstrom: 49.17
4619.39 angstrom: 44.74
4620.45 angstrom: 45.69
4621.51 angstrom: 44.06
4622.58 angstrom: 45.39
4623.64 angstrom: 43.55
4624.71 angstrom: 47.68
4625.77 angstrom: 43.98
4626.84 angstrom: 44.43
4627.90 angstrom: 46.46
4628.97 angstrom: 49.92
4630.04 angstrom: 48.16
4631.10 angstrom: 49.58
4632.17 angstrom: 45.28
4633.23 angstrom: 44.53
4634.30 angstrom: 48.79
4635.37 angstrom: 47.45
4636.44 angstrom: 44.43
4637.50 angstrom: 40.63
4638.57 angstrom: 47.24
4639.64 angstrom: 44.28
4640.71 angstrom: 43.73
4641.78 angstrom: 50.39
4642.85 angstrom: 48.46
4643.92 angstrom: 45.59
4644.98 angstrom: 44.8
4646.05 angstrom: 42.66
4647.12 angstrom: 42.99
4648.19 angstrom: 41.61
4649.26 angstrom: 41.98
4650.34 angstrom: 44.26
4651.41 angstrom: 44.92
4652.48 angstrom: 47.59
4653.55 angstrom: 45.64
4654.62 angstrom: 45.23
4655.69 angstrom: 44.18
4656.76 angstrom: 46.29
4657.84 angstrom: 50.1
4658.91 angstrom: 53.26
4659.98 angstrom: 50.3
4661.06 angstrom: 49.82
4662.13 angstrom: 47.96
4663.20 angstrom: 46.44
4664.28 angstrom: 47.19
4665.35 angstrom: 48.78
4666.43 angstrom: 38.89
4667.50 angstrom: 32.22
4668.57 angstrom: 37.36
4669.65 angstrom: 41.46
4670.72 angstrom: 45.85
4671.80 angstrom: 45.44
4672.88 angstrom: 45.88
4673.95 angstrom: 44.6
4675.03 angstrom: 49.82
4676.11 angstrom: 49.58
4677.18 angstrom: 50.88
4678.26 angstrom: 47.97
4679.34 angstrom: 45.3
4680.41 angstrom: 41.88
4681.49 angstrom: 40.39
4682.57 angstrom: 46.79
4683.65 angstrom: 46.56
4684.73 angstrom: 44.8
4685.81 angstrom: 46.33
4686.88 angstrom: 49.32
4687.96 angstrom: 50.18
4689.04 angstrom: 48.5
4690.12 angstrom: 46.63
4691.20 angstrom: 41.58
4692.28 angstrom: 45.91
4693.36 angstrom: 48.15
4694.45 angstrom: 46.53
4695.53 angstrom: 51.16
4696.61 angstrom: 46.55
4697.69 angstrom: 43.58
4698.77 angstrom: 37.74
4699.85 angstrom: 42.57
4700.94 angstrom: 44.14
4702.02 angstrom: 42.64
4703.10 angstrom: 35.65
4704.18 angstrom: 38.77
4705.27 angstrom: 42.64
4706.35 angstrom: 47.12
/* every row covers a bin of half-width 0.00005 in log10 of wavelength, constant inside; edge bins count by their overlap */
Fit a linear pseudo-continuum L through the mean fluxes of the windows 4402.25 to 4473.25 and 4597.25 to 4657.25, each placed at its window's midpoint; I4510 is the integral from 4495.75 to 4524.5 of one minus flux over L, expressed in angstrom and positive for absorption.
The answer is -4.9 angstrom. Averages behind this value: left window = 34.9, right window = 45.5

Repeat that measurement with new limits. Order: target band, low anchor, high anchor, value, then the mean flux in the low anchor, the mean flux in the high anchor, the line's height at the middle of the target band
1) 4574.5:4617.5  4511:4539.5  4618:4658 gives -1.1 angstrom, 41.4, 45.6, 44.1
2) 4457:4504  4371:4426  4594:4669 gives -3.8 angstrom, 32.6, 45.6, 37.2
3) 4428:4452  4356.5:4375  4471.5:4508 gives 2.4 angstrom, 38.4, 43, 41.2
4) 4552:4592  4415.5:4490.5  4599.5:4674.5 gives -2.1 angstrom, 37.4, 45.5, 42.6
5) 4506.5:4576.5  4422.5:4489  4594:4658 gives -3.5 angstrom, 37.1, 45.6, 41.4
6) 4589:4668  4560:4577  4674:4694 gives 0.8 angstrom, 45.6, 46.6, 46.1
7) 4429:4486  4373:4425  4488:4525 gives 2.8 angstrom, 32.4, 44.8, 39.1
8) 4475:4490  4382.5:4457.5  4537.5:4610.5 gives -1.1 angstrom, 33.7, 44.7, 38.1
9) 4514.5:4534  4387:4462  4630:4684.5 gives -1.0 angstrom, 34.3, 45.6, 39.1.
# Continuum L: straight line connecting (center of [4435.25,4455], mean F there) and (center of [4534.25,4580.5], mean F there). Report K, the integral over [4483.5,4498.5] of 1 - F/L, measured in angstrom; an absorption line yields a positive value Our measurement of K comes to -0.7 angstrom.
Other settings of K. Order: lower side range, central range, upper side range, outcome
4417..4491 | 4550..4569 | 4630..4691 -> -1.3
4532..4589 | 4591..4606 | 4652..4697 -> 0.2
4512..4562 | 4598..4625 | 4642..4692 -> -0.8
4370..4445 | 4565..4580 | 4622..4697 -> -1.4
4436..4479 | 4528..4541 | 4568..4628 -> 1.2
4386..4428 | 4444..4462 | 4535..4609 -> 0.5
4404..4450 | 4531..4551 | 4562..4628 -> 0.5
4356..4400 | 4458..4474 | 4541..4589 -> 0.8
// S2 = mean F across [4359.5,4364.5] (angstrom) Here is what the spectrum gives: 38.2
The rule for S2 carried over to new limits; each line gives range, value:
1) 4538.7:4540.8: 42.8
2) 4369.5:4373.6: 38.3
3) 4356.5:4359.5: 41.5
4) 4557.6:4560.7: 45.4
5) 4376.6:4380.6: 36.1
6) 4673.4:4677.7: 48.8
